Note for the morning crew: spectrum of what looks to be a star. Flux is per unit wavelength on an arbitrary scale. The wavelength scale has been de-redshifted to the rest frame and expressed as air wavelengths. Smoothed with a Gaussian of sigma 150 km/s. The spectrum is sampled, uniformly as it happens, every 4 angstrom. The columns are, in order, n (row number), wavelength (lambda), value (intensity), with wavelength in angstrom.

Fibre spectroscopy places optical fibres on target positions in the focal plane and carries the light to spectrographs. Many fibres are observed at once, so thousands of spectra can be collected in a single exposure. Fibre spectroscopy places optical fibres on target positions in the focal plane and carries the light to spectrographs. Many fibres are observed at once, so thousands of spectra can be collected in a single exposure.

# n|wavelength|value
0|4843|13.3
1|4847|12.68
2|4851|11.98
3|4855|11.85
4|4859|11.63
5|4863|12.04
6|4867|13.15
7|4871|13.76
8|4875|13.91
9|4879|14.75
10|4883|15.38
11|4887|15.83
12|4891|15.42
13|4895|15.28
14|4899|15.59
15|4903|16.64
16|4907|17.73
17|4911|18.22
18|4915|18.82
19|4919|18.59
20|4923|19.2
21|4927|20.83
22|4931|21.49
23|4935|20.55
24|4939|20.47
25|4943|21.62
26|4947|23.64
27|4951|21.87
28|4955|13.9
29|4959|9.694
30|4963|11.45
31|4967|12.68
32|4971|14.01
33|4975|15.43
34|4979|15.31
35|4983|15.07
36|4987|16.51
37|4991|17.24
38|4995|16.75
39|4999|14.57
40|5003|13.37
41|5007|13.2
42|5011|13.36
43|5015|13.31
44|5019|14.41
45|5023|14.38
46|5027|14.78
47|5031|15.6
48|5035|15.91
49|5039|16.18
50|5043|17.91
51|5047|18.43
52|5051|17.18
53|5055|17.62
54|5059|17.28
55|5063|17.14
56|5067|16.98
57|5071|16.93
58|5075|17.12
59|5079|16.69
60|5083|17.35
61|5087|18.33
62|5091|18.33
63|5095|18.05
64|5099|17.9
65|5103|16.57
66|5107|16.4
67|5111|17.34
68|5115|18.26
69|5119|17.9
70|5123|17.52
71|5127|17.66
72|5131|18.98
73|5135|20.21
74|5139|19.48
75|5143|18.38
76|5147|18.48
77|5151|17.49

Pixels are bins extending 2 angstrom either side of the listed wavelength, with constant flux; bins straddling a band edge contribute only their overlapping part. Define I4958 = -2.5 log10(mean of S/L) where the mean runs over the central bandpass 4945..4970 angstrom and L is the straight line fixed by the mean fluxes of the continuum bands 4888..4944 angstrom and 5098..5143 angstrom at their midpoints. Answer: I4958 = 0.19 mag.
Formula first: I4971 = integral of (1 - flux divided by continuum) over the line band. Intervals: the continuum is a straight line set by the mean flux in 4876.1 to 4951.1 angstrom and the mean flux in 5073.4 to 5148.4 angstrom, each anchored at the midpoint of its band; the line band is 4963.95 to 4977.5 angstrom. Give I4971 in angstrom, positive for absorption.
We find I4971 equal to 3.2 angstrom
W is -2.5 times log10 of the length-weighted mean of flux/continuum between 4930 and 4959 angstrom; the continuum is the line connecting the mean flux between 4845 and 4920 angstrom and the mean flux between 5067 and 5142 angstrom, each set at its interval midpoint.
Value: -0.25 mag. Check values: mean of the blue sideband 14.9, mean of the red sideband 17.8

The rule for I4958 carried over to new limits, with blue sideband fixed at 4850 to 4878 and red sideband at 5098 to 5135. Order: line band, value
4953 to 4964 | 0.24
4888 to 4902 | -0.17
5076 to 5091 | -0.03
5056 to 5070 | -0.03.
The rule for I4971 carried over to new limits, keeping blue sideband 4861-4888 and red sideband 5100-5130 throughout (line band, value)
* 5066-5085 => -0.1 angstrom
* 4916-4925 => -2.6 angstrom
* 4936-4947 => -4.7 angstrom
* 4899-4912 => -2.4 angstrom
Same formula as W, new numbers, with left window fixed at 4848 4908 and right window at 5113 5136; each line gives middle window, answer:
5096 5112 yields 0.056 mag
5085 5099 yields -0.023 mag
